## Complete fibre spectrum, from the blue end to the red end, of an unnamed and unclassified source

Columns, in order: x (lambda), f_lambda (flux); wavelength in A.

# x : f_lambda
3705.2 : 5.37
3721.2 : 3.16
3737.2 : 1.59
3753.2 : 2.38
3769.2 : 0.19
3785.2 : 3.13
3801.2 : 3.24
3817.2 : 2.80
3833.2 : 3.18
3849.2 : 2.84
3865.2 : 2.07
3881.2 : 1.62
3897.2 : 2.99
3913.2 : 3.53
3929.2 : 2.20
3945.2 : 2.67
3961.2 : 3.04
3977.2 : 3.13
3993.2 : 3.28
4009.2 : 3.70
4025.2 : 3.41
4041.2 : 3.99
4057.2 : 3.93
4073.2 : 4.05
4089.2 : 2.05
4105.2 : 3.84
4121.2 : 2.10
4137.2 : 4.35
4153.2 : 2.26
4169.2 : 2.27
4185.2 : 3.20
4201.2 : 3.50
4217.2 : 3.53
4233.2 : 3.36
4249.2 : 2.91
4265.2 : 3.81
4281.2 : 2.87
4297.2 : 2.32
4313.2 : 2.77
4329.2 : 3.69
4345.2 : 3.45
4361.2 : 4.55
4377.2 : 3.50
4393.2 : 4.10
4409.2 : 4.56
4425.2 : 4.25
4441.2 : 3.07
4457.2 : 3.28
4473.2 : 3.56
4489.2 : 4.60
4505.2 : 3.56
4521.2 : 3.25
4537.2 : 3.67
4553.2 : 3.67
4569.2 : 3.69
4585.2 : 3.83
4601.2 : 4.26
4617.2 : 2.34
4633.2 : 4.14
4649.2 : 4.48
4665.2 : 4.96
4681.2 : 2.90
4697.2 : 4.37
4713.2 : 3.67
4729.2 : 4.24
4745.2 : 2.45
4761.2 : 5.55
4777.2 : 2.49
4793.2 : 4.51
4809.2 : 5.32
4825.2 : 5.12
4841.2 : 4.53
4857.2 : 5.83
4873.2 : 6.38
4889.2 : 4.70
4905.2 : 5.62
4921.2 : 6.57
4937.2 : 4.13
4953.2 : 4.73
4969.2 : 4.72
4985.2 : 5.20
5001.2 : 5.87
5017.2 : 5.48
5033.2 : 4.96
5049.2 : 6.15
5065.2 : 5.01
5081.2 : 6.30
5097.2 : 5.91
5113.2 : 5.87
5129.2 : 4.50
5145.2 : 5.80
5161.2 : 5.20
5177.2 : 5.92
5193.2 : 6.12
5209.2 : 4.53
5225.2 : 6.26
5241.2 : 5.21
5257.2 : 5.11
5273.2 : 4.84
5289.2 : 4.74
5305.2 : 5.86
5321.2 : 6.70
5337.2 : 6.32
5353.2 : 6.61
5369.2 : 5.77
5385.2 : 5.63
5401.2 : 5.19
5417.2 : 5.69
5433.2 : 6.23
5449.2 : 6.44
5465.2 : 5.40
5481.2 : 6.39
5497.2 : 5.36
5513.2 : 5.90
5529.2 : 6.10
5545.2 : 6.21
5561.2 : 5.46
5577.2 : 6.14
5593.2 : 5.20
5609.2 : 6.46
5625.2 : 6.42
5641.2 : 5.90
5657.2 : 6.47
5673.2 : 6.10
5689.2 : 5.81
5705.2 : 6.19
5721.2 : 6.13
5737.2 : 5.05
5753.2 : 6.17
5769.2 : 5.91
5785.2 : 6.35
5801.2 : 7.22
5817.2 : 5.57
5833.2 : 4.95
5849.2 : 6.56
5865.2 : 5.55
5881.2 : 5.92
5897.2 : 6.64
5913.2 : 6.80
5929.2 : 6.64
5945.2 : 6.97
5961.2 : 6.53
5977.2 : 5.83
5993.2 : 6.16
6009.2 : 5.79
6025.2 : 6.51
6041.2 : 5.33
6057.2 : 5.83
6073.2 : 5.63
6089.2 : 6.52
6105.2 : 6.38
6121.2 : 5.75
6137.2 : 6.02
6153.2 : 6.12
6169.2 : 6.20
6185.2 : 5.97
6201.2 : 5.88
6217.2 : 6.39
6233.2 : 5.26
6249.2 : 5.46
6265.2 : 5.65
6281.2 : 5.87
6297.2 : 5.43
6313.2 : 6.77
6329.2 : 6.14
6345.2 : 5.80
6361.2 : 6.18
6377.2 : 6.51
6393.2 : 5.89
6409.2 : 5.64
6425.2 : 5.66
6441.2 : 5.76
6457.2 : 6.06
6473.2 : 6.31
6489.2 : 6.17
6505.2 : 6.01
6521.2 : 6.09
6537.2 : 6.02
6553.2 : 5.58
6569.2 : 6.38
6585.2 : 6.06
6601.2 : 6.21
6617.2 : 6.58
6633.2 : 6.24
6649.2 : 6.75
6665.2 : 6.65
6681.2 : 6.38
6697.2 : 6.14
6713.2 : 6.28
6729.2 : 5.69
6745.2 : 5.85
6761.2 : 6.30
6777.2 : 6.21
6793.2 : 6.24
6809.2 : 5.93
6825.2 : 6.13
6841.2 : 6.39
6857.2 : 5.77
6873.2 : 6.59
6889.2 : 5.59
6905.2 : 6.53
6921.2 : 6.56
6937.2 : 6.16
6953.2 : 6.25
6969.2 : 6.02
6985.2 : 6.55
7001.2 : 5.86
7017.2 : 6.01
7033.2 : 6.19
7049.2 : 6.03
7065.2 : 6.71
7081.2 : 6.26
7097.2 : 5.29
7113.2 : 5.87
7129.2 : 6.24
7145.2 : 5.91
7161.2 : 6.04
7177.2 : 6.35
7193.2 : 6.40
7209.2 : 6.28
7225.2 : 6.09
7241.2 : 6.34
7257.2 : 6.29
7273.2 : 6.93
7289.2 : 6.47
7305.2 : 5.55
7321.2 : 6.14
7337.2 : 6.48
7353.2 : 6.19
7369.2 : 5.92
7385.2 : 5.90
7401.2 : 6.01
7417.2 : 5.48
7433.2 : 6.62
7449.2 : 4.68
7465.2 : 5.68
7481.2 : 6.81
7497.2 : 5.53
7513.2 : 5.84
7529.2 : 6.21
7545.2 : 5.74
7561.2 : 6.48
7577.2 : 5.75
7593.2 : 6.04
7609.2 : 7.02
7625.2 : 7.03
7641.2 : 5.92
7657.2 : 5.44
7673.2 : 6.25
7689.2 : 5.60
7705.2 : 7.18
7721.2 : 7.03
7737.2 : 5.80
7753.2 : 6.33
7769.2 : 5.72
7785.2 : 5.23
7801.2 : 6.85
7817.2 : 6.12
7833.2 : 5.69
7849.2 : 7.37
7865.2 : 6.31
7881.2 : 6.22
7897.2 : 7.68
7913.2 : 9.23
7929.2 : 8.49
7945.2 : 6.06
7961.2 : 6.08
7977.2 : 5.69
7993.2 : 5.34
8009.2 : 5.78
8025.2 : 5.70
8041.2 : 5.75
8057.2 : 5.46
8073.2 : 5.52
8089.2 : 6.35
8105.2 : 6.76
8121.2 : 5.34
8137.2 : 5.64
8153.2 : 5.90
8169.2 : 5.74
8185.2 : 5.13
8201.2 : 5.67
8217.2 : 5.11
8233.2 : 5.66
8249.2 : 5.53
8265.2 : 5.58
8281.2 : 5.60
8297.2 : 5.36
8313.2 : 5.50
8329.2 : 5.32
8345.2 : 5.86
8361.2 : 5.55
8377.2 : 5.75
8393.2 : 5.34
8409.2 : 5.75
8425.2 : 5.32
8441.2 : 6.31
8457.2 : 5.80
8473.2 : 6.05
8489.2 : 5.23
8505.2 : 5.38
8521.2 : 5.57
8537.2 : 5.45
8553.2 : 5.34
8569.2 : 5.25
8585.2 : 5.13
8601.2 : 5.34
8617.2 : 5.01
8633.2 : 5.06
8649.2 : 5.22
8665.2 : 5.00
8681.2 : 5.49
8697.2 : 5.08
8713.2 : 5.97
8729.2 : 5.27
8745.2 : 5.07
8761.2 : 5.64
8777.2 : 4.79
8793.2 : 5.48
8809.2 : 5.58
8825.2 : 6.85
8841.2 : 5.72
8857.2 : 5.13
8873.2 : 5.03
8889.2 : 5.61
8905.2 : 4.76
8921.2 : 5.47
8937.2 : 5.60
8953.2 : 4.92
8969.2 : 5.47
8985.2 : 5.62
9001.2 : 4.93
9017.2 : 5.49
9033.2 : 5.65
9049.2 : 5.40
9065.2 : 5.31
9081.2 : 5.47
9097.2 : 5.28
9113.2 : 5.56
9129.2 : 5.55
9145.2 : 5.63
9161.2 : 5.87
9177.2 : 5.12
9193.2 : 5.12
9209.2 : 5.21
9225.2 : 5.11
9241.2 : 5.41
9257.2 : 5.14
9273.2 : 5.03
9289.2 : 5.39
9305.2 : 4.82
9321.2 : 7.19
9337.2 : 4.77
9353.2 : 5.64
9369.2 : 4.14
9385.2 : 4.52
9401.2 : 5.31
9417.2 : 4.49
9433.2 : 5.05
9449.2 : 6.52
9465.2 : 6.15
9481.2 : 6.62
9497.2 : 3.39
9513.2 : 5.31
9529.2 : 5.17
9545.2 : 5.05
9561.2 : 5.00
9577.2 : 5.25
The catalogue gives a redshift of 0.20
